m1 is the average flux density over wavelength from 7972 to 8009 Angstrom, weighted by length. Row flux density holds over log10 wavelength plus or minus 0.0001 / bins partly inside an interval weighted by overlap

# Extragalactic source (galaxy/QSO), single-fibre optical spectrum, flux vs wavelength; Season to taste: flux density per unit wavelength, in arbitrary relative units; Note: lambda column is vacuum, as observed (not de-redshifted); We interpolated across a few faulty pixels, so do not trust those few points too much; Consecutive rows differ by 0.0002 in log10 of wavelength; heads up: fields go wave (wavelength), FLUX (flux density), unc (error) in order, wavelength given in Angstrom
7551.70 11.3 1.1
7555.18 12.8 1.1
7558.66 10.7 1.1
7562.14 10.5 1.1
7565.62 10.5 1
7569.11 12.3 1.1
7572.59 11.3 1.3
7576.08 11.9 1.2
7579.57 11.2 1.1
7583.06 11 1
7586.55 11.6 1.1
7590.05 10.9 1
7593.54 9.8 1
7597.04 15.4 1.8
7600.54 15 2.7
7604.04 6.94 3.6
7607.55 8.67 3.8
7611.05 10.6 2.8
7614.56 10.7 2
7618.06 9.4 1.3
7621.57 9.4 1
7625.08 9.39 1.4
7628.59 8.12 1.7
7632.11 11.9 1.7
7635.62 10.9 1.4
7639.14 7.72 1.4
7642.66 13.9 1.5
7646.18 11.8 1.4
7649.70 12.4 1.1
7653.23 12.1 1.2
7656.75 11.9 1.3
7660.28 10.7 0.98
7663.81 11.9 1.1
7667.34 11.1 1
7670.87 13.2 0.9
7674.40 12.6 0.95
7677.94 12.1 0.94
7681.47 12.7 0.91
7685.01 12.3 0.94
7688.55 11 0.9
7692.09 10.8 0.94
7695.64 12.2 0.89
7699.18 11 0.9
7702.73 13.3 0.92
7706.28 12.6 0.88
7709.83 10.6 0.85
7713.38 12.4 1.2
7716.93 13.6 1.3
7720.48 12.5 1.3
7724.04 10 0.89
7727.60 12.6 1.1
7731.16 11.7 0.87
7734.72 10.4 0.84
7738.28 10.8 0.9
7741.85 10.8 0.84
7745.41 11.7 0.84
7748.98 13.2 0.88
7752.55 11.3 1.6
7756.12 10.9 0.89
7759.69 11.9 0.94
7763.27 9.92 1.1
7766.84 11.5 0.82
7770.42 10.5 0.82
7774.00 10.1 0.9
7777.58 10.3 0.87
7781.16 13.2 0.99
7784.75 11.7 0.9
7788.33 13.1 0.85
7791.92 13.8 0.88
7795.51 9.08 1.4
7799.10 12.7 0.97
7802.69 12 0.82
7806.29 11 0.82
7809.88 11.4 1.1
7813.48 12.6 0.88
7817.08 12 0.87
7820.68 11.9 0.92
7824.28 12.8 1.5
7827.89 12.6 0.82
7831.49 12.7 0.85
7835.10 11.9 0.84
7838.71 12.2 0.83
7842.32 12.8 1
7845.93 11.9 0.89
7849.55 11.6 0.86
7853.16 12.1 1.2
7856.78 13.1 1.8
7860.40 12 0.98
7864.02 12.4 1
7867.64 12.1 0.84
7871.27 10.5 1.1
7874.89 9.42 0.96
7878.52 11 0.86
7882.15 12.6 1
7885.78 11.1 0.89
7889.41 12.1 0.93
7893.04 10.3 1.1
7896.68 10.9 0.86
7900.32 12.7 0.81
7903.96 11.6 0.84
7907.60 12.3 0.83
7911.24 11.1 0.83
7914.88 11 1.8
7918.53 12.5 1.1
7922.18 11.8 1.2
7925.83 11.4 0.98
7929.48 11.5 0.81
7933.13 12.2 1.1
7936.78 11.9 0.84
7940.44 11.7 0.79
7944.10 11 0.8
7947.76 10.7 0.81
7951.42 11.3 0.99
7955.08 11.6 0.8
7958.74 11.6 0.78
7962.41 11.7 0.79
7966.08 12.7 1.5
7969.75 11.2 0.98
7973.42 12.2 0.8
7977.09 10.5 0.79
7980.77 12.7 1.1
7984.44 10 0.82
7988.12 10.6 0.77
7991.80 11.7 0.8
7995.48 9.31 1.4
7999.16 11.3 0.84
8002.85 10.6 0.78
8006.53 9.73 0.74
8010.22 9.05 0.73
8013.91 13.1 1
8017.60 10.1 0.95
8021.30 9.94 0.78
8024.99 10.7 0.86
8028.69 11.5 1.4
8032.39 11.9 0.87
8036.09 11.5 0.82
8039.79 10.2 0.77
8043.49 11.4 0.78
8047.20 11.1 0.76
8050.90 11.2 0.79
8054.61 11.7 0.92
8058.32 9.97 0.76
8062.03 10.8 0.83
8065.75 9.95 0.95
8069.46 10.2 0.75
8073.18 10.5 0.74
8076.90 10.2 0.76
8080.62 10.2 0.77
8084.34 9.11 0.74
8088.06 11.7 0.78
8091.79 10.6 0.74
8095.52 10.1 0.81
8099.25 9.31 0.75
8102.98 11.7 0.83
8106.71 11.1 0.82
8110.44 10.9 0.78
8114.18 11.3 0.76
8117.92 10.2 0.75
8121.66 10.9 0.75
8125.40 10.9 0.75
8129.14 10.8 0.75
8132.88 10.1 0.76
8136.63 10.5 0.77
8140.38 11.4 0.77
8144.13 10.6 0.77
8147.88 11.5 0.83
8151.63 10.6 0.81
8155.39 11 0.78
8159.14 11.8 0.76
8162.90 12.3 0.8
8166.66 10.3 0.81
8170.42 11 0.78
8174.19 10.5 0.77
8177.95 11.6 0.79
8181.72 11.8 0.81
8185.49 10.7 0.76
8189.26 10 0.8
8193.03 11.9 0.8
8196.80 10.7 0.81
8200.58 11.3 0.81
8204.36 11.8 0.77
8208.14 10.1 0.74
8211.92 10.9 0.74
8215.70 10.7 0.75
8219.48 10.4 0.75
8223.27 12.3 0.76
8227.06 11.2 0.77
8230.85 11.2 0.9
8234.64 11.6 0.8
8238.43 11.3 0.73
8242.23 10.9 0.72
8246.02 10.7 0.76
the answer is 10.8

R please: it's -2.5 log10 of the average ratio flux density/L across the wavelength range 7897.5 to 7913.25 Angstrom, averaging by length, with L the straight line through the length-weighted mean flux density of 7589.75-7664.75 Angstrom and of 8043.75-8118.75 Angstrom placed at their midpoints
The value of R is -0.109 mag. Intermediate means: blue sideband 10.9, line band 11.9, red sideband 10.6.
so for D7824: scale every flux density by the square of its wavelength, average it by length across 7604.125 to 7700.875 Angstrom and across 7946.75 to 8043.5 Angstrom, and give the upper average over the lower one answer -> 1.1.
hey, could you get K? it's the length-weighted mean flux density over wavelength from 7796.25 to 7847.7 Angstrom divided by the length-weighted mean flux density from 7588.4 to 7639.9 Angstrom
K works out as 1.17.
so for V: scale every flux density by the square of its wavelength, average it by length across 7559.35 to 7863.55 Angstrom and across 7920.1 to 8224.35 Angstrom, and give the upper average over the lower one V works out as 1.0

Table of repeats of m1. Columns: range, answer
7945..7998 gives 11.3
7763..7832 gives 11.8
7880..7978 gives 11.6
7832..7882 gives 11.8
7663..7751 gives 11.9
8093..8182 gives 10.9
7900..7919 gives 11.8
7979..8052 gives 10.9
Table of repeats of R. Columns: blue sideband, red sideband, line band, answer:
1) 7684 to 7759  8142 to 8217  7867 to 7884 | 0.041 mag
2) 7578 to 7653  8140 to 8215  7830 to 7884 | -0.090 mag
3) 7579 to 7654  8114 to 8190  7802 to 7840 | -0.116 mag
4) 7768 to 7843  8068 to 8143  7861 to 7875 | 0.023 mag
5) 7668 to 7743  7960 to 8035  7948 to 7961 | -0.025 mag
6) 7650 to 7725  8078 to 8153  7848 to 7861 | -0.071 mag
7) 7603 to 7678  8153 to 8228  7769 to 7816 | -0.075 mag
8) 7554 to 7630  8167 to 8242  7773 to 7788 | -0.064 mag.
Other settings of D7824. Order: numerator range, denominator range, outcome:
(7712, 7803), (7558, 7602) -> 1.04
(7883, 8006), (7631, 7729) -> 1.03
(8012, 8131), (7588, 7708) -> 1.06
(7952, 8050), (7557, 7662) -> 1.12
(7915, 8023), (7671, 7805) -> 1.02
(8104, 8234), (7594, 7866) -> 1.06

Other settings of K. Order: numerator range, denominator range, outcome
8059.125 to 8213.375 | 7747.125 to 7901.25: 0.92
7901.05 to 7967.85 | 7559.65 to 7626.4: 1.07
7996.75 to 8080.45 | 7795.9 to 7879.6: 0.90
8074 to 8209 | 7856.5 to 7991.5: 0.94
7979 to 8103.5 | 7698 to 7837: 0.91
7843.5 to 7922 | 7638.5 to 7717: 0.98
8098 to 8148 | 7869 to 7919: 0.95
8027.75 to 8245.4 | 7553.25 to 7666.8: 0.99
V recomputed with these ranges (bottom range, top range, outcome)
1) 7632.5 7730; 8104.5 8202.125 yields 1.04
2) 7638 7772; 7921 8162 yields 1.02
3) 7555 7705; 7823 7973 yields 1.11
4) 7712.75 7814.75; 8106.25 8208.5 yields 1.05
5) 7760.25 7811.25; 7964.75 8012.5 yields 1.00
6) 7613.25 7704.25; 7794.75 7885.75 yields 1.10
